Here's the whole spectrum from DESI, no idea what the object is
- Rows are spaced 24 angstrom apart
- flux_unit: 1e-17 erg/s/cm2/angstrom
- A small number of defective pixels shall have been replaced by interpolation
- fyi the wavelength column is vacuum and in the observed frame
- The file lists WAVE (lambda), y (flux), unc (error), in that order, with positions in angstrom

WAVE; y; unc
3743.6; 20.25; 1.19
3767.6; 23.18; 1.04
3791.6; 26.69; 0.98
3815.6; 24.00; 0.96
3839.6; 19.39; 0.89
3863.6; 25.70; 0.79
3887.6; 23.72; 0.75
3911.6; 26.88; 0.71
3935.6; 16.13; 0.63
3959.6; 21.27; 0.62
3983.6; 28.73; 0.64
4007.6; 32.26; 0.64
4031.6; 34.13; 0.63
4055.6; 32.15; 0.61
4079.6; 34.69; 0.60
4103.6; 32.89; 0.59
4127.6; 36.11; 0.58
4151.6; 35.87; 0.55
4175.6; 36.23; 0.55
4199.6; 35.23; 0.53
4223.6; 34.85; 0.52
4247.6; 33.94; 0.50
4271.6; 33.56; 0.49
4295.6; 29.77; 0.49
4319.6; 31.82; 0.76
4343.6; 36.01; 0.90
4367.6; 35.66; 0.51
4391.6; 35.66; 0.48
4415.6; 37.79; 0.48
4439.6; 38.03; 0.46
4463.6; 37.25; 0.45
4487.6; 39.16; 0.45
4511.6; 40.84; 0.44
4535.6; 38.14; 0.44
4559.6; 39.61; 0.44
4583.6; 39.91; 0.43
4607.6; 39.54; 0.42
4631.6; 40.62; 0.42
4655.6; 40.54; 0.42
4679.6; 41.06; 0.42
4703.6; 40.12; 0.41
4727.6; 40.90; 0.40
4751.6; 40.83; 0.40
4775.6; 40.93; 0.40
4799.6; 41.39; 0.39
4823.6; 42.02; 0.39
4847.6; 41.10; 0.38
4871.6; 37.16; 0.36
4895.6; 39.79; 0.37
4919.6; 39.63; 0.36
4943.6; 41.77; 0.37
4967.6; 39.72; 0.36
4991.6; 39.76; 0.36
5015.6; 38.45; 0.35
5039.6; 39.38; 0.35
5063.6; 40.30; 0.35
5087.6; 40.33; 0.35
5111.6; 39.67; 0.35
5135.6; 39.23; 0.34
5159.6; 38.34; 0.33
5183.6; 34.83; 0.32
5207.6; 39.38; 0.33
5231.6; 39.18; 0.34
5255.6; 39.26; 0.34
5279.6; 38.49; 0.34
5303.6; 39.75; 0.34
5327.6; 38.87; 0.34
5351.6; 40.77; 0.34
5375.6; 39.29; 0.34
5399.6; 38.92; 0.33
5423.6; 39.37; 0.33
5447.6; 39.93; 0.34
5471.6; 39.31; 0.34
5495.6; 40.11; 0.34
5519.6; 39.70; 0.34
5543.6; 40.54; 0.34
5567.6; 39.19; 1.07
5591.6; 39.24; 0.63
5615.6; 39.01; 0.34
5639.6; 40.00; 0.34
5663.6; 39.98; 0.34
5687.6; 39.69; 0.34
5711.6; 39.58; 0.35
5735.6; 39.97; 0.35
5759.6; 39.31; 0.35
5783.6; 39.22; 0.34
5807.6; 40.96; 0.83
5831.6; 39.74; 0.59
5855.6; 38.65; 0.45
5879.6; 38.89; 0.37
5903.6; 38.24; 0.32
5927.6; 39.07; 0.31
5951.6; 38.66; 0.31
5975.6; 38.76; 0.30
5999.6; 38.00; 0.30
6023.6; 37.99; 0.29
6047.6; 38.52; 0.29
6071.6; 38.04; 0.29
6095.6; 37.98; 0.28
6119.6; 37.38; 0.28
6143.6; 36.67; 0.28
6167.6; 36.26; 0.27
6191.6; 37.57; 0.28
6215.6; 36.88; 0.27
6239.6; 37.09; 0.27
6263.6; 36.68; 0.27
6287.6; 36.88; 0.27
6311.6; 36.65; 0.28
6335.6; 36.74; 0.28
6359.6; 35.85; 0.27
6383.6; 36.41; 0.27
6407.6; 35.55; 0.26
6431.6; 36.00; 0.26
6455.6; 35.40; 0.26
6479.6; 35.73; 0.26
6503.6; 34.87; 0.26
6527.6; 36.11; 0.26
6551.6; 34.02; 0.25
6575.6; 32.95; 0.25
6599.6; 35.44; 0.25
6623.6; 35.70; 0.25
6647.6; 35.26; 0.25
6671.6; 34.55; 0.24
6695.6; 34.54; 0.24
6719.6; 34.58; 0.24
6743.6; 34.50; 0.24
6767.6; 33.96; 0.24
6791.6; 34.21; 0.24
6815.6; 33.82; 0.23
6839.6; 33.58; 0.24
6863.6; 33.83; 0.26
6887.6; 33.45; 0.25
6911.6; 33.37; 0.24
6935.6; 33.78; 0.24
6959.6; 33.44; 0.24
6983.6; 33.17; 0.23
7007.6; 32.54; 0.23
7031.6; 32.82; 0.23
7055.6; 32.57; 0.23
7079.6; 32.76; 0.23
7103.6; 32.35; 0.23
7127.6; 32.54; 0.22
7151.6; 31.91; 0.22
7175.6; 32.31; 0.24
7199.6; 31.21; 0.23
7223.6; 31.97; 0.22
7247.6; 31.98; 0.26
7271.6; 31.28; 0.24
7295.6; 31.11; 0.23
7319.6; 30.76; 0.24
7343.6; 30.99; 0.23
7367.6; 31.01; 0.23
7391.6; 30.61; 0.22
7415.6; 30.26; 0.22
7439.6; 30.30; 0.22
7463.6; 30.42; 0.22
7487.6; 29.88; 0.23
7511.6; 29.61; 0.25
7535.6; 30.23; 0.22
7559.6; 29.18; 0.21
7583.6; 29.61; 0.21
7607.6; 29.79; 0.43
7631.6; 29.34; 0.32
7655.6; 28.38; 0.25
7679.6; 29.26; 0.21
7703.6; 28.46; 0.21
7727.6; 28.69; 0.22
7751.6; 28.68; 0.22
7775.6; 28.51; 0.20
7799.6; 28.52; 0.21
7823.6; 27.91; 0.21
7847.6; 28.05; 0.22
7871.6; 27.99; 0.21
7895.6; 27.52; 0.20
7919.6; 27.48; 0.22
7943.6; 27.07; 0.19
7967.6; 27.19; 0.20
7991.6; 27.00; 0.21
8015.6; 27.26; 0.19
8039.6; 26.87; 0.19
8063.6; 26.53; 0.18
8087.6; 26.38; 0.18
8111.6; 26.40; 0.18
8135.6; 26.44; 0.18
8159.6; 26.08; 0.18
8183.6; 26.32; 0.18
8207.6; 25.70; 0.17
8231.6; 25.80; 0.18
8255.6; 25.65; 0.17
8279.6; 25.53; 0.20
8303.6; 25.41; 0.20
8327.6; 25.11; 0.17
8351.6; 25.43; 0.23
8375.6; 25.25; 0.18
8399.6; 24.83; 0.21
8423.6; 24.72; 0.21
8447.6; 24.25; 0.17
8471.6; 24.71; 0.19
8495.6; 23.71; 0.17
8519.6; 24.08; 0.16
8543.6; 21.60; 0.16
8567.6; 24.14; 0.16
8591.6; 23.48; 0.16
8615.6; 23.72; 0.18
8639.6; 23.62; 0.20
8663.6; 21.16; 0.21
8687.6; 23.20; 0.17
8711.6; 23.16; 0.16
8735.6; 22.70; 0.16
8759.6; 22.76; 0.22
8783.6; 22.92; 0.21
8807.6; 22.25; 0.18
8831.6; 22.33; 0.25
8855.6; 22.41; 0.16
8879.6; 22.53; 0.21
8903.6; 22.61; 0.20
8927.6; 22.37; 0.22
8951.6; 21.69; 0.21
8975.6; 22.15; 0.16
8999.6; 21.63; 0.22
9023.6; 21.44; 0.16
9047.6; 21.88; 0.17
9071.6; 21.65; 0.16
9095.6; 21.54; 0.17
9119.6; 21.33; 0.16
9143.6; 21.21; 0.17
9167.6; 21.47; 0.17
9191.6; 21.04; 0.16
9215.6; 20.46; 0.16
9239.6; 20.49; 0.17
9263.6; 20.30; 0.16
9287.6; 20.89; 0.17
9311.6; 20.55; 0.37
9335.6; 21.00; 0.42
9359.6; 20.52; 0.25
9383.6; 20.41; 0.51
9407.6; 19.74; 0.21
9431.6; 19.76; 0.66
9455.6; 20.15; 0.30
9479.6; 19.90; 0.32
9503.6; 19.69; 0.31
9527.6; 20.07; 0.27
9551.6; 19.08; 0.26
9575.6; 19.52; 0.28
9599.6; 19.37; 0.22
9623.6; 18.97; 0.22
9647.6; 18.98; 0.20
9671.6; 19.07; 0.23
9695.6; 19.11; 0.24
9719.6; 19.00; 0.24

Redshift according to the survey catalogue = 0.000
